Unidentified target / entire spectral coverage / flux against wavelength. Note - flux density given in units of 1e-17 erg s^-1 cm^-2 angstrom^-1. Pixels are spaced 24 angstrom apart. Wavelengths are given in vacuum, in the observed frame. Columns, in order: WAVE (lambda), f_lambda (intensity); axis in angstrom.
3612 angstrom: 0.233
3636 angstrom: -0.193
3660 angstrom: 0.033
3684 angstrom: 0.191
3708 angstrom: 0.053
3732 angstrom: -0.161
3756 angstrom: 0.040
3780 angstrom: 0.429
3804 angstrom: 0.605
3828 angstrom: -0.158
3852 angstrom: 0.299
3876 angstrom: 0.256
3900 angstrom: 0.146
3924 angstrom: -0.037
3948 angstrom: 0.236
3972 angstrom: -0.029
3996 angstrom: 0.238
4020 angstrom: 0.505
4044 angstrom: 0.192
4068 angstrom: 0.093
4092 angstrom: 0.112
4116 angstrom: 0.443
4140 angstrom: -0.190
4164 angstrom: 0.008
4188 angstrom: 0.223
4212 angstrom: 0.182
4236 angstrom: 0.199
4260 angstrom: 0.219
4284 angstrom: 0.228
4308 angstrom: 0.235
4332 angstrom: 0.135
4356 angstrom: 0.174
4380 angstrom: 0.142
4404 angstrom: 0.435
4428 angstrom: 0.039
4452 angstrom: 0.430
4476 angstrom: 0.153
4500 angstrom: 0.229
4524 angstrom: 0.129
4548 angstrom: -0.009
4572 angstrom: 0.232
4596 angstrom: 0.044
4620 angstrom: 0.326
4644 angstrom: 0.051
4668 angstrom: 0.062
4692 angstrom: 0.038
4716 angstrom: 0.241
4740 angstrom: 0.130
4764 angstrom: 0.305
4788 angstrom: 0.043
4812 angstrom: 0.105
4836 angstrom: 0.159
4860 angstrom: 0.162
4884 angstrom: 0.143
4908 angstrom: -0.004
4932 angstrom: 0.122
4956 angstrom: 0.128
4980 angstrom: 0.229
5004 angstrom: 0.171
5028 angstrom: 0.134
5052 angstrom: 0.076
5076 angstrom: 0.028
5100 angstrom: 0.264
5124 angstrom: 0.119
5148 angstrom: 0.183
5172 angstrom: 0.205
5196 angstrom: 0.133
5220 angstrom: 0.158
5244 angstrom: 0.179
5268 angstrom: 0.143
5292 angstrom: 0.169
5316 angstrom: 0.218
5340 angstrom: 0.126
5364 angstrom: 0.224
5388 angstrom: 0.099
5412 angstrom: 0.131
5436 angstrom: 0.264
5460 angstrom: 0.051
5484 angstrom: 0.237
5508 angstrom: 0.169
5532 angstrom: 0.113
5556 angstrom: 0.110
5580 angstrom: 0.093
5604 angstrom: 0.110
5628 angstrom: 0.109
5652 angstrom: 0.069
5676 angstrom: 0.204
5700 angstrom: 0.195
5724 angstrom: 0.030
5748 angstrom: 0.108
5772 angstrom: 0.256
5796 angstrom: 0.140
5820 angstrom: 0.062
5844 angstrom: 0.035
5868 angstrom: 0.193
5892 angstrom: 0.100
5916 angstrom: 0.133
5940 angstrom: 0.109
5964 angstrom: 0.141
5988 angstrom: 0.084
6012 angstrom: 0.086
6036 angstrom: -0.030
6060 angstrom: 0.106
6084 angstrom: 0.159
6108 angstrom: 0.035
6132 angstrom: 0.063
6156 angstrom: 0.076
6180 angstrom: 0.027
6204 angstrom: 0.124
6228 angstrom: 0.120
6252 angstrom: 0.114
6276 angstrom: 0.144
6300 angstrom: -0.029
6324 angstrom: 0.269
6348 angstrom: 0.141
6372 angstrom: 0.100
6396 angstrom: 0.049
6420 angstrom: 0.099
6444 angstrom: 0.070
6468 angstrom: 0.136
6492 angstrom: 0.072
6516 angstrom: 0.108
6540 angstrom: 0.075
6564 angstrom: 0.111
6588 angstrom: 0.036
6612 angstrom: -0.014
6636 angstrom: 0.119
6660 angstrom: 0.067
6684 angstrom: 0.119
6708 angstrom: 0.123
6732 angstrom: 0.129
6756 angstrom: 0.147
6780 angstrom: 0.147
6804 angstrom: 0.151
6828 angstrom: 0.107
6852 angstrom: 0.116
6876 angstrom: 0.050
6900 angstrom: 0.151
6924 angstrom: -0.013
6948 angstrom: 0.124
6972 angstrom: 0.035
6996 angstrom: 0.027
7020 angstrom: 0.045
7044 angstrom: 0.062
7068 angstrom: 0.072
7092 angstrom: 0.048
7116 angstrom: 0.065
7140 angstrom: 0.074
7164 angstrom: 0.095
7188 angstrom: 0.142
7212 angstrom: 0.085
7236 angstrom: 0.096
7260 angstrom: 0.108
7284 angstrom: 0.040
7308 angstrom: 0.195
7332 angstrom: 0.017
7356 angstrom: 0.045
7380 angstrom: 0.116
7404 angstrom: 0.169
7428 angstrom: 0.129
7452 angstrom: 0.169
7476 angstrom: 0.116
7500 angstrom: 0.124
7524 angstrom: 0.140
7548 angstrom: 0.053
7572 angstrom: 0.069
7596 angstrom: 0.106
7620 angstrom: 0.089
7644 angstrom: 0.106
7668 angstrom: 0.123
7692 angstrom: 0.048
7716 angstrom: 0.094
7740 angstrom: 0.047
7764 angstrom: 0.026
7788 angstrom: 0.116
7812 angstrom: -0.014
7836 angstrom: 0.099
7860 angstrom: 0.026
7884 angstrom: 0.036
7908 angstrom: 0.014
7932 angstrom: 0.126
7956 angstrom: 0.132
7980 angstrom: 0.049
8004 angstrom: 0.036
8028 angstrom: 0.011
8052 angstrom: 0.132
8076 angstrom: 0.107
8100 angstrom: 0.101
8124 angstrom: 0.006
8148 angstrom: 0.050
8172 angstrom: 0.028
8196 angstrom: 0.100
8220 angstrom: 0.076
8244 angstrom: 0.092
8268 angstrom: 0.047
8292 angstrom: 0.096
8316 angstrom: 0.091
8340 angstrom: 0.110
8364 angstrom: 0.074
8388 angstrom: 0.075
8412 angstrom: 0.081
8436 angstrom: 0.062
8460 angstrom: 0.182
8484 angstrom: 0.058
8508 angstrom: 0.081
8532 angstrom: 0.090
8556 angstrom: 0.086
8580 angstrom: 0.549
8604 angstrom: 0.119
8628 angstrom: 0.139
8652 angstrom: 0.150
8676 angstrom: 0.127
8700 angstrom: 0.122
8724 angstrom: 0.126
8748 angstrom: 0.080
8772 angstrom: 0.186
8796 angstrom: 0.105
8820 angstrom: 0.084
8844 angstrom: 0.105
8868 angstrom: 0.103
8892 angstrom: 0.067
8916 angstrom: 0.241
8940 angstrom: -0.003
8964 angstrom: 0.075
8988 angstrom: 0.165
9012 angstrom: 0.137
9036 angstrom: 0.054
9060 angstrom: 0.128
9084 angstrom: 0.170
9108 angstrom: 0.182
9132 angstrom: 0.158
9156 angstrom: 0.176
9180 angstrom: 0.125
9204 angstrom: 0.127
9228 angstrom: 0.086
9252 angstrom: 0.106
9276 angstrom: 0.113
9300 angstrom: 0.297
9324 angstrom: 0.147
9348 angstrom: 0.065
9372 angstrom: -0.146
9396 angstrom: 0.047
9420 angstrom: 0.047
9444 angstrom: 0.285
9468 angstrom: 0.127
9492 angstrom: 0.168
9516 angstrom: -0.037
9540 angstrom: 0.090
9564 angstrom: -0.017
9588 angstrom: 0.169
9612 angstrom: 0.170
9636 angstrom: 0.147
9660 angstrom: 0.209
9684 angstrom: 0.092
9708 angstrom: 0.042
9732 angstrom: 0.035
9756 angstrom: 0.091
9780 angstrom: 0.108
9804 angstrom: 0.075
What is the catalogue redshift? 1.30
